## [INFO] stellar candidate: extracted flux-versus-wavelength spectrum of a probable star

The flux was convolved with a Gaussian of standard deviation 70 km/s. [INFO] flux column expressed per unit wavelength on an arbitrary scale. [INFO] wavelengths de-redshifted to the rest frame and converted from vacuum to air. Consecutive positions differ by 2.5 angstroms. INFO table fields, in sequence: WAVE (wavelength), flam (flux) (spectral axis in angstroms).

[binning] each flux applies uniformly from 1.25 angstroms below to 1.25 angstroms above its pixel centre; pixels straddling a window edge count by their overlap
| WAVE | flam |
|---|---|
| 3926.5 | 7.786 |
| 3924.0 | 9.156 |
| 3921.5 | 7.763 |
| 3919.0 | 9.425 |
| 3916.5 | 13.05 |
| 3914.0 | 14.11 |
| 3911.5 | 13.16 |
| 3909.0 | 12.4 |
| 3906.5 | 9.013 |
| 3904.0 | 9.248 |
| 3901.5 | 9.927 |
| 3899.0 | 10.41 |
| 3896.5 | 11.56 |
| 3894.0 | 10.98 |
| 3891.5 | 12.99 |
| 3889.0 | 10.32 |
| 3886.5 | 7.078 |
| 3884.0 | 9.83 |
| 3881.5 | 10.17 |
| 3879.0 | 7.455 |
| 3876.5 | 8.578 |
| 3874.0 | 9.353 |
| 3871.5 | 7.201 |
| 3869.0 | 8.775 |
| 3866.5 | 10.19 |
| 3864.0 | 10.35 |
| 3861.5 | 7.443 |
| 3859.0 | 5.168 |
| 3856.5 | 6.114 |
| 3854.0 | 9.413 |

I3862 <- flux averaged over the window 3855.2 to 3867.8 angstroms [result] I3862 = 7.86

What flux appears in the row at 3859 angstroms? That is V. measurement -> 5.168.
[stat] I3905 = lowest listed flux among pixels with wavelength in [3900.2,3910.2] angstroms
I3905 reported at 9.013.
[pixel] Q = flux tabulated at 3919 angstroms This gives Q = 9.425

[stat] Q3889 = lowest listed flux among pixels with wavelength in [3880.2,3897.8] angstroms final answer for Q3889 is 7.078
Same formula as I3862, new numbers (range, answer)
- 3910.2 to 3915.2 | 13.6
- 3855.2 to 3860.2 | 5.68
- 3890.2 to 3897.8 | 11.8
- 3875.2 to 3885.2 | 9.01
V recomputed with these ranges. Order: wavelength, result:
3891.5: 12.99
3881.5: 10.17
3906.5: 9.013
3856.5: 6.114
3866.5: 10.19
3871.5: 7.201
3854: 9.413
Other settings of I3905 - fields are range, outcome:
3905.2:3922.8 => 7.763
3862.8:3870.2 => 8.775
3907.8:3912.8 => 12.4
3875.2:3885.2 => 7.455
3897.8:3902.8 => 9.927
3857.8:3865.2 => 5.168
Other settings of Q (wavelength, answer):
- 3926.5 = 7.786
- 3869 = 8.775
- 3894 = 10.98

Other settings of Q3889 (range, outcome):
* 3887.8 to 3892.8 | 10.32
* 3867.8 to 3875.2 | 7.201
